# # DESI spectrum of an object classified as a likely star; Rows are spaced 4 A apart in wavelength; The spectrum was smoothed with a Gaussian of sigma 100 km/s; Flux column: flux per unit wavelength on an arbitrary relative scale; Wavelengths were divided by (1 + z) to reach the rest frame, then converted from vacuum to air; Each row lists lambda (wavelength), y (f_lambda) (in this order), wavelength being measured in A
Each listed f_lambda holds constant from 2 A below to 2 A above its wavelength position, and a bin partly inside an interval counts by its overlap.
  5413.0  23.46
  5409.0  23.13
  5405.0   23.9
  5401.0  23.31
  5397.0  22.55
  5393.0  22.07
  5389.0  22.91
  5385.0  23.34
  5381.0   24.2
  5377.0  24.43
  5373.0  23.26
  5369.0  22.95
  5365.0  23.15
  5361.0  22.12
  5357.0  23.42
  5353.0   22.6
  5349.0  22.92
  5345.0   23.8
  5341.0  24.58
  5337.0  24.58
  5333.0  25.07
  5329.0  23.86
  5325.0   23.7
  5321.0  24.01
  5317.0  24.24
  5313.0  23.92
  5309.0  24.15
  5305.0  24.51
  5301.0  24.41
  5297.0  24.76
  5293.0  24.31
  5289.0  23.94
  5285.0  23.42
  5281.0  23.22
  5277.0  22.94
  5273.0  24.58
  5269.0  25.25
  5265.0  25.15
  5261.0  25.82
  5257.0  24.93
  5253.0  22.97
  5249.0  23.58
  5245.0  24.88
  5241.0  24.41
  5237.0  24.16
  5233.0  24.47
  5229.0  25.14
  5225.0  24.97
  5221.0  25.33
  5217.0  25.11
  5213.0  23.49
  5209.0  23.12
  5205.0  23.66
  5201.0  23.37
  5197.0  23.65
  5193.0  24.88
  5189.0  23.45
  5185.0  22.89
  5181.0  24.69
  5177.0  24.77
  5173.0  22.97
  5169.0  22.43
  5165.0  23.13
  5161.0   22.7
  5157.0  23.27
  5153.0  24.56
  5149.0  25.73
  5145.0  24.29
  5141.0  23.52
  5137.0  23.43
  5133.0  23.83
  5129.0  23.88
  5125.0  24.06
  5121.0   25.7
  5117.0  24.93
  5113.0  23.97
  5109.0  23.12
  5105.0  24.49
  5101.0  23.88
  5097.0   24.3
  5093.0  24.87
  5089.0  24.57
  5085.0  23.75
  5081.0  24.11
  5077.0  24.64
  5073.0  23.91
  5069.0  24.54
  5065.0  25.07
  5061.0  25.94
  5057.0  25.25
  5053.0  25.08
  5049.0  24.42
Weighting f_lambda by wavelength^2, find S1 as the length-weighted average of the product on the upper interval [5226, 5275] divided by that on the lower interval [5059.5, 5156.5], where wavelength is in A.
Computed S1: 1.07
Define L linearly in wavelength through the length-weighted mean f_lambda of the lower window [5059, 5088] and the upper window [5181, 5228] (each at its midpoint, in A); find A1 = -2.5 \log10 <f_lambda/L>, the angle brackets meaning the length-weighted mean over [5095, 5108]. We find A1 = 0.01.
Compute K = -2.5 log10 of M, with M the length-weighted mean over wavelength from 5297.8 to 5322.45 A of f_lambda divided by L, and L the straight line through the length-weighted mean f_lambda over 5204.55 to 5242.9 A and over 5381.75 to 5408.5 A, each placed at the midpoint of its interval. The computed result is -0.02 mag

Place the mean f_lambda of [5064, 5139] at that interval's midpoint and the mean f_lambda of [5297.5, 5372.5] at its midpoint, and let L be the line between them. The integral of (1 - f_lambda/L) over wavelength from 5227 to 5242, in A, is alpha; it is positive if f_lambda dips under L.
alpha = -0.4 A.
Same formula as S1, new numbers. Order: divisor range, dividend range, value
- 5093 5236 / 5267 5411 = 1.05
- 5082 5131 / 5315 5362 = 1.07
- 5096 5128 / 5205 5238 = 1.05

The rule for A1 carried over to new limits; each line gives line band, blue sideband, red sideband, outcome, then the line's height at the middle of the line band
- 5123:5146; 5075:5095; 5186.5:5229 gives 0.021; 24.3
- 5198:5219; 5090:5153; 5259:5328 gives 0.023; 24.3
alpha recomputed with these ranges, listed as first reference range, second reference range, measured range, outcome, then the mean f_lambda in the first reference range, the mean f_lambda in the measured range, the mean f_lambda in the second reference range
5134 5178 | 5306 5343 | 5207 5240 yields -0.78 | 23.7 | 24.5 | 24.2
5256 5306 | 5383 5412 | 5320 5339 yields -0.34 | 24.4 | 24.3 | 23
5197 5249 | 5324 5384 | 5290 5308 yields -0.40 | 24.3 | 24.4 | 23.6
